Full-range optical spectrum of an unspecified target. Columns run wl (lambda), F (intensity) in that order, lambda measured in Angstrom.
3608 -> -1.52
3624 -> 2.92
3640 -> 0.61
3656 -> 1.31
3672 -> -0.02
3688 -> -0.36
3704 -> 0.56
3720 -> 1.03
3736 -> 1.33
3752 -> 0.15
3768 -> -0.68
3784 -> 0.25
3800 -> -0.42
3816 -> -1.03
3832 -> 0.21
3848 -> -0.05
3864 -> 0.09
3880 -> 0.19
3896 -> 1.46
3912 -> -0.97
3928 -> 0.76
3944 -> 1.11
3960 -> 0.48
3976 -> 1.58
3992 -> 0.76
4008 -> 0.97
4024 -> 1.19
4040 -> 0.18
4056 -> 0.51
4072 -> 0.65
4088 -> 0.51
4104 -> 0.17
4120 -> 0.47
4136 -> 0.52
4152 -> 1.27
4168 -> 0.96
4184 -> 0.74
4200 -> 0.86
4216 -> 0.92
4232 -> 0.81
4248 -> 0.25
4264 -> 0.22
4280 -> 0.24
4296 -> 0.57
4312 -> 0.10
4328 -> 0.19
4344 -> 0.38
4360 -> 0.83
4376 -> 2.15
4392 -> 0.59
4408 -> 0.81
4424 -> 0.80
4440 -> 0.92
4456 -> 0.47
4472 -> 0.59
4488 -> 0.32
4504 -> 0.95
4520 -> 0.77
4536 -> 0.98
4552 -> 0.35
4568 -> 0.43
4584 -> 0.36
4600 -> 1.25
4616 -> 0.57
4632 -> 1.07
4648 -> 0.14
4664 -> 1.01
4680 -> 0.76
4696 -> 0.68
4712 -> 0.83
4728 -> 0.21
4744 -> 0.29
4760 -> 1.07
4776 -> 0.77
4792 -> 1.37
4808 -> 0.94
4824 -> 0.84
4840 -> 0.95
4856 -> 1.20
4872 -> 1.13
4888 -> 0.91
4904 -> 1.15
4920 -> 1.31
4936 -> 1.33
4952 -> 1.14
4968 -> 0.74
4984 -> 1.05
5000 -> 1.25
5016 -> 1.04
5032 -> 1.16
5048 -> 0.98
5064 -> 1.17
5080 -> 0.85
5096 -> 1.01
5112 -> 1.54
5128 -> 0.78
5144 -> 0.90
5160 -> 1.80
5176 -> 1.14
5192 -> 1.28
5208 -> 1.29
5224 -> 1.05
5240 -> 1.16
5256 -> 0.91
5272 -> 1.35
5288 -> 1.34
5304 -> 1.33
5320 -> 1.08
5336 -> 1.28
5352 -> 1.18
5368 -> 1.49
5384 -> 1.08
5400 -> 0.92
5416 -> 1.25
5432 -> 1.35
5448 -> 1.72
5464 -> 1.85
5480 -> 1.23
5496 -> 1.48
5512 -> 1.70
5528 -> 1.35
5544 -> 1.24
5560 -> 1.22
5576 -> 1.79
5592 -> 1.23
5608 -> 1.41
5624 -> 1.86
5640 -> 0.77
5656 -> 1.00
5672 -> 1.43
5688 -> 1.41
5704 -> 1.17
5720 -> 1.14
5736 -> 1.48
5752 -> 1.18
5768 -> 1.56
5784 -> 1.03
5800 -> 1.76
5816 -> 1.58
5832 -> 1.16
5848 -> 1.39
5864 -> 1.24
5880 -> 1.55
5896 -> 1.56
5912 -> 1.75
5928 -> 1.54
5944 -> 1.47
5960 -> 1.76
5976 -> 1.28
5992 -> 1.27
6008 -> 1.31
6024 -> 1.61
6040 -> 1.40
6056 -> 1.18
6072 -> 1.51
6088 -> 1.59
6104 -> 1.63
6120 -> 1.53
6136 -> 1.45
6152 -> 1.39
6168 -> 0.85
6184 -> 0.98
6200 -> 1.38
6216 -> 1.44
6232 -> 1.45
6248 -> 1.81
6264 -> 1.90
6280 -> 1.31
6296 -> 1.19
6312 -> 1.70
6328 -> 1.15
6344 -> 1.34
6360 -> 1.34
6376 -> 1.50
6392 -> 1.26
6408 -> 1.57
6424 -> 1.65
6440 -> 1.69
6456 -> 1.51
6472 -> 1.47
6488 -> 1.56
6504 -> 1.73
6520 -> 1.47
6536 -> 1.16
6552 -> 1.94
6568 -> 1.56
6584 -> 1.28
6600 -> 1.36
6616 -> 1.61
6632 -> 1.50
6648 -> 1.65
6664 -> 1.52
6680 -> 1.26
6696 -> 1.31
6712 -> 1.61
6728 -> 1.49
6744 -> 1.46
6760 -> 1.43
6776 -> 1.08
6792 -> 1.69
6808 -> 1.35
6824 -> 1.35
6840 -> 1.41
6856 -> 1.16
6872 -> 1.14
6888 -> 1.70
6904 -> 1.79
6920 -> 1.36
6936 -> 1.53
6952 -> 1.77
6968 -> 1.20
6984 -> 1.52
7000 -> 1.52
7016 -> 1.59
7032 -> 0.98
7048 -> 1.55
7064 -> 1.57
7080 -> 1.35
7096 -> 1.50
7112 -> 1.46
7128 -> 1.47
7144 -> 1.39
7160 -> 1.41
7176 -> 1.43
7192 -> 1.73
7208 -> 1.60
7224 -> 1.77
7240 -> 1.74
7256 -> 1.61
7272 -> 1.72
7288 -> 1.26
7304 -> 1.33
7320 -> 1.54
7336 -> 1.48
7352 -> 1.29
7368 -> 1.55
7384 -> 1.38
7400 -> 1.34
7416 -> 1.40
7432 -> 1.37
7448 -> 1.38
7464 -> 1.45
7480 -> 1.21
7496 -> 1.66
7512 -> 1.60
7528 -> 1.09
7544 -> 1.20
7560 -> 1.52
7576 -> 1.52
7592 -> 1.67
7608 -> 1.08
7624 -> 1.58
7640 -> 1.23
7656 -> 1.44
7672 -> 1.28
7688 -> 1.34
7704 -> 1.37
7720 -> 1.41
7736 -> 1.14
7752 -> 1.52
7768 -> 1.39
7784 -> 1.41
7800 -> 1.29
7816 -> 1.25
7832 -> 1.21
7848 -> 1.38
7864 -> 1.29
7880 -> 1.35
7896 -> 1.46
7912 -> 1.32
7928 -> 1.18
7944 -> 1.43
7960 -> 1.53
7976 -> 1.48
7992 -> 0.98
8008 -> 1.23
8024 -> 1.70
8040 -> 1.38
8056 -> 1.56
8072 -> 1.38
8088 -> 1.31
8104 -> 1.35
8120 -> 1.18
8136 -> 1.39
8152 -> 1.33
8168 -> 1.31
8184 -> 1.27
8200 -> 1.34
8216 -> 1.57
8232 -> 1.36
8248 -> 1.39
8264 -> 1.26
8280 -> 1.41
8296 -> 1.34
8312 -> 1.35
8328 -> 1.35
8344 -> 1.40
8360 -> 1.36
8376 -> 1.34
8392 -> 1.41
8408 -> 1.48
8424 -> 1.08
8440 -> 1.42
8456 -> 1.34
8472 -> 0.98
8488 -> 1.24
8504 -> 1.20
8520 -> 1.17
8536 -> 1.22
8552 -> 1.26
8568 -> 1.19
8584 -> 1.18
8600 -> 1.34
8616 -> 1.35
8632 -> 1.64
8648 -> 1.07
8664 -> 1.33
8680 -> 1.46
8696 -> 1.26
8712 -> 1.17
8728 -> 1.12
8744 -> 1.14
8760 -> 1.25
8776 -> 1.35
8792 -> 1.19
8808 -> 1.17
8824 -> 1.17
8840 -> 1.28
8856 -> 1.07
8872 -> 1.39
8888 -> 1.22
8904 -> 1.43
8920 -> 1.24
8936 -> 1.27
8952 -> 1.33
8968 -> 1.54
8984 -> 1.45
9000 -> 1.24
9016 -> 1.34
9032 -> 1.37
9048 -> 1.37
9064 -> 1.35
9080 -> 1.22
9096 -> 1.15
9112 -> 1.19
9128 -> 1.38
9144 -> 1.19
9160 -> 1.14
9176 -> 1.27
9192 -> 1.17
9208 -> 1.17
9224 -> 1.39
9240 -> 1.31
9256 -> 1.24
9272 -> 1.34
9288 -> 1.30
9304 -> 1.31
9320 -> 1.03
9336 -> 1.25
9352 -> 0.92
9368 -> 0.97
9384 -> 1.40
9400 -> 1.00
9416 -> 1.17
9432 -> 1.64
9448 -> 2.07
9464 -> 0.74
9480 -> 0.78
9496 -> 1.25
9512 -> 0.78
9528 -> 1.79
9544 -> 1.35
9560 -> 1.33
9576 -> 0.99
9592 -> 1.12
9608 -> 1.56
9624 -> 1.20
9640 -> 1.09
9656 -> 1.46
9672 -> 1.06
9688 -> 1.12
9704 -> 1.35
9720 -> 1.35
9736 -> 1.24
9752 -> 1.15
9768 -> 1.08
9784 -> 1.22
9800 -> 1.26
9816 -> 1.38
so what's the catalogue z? 0.19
